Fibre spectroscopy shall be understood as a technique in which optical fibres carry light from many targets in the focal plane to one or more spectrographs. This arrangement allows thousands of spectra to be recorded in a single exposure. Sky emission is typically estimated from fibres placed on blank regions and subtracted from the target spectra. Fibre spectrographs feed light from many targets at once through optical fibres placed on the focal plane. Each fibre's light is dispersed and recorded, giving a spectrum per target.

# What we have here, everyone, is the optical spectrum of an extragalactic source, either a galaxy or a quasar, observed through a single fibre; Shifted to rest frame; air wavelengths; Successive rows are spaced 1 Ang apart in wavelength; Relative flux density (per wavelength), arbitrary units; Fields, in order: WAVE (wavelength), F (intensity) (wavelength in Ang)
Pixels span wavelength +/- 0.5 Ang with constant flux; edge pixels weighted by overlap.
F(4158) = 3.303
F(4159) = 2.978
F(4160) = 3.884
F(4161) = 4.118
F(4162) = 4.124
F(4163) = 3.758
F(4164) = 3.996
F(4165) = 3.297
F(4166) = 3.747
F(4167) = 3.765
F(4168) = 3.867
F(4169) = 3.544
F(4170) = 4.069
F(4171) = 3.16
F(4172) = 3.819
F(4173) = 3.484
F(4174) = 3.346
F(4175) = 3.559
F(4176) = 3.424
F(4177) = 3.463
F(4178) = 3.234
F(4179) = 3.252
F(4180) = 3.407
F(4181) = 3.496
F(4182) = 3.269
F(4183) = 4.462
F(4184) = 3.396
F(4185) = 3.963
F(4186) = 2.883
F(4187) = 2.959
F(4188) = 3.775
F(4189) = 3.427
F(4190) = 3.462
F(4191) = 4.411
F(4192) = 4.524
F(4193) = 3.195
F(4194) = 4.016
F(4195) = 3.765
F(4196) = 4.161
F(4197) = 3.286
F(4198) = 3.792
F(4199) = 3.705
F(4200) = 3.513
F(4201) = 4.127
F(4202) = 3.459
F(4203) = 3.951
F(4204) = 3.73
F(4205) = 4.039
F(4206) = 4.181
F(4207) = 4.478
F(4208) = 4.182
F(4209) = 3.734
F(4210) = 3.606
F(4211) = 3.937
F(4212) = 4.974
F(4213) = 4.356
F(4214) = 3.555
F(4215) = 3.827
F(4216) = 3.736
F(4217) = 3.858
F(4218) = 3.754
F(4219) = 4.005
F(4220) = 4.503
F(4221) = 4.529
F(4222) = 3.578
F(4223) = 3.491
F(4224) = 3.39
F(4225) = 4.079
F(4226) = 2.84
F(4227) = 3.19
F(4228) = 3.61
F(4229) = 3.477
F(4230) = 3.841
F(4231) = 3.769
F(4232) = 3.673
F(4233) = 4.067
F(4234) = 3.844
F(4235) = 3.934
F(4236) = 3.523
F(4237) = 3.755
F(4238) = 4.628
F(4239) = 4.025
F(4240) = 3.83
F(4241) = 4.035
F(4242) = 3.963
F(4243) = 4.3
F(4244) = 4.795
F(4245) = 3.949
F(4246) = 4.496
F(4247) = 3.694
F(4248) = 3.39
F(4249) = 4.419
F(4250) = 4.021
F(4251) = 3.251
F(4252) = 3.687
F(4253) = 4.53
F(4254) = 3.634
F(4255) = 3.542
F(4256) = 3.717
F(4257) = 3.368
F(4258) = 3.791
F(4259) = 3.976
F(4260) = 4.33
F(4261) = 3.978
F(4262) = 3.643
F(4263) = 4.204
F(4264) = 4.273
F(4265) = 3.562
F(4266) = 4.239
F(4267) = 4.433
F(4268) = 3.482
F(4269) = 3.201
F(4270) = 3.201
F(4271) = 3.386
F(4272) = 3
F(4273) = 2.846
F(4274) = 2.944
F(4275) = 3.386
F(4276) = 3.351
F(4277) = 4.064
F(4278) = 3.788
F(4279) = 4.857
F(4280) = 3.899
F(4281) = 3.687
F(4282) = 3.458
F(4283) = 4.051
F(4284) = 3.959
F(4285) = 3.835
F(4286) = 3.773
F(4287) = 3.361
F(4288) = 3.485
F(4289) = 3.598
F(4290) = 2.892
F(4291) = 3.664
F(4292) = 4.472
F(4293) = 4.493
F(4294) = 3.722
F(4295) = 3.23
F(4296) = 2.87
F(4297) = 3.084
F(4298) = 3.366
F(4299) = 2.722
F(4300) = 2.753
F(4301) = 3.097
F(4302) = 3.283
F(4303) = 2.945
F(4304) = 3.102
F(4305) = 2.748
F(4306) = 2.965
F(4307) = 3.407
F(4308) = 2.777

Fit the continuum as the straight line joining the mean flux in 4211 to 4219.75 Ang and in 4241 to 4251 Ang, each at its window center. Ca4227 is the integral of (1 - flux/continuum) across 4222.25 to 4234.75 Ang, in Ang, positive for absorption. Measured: 1.3 Ang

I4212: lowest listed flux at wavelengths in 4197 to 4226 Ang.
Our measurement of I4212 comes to 2.84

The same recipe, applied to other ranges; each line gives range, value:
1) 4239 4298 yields 2.846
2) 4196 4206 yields 3.286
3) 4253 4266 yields 3.368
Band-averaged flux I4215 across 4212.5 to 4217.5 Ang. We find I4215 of 3.87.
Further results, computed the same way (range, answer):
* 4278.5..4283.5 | 3.99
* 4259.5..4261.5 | 4.15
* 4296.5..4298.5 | 3.23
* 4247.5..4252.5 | 3.75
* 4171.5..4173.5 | 3.65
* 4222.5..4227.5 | 3.4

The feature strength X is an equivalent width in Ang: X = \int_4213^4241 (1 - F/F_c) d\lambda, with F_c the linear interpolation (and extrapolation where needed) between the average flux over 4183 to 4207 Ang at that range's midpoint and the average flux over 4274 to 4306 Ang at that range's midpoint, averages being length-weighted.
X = -1.02 Ang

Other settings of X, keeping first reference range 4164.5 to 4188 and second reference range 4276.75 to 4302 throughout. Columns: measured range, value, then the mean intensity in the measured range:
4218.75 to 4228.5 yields -0.4 Ang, 3.71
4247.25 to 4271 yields -1.6 Ang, 3.81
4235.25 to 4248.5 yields -1.7 Ang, 4.03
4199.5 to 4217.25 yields -2.1 Ang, 3.96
